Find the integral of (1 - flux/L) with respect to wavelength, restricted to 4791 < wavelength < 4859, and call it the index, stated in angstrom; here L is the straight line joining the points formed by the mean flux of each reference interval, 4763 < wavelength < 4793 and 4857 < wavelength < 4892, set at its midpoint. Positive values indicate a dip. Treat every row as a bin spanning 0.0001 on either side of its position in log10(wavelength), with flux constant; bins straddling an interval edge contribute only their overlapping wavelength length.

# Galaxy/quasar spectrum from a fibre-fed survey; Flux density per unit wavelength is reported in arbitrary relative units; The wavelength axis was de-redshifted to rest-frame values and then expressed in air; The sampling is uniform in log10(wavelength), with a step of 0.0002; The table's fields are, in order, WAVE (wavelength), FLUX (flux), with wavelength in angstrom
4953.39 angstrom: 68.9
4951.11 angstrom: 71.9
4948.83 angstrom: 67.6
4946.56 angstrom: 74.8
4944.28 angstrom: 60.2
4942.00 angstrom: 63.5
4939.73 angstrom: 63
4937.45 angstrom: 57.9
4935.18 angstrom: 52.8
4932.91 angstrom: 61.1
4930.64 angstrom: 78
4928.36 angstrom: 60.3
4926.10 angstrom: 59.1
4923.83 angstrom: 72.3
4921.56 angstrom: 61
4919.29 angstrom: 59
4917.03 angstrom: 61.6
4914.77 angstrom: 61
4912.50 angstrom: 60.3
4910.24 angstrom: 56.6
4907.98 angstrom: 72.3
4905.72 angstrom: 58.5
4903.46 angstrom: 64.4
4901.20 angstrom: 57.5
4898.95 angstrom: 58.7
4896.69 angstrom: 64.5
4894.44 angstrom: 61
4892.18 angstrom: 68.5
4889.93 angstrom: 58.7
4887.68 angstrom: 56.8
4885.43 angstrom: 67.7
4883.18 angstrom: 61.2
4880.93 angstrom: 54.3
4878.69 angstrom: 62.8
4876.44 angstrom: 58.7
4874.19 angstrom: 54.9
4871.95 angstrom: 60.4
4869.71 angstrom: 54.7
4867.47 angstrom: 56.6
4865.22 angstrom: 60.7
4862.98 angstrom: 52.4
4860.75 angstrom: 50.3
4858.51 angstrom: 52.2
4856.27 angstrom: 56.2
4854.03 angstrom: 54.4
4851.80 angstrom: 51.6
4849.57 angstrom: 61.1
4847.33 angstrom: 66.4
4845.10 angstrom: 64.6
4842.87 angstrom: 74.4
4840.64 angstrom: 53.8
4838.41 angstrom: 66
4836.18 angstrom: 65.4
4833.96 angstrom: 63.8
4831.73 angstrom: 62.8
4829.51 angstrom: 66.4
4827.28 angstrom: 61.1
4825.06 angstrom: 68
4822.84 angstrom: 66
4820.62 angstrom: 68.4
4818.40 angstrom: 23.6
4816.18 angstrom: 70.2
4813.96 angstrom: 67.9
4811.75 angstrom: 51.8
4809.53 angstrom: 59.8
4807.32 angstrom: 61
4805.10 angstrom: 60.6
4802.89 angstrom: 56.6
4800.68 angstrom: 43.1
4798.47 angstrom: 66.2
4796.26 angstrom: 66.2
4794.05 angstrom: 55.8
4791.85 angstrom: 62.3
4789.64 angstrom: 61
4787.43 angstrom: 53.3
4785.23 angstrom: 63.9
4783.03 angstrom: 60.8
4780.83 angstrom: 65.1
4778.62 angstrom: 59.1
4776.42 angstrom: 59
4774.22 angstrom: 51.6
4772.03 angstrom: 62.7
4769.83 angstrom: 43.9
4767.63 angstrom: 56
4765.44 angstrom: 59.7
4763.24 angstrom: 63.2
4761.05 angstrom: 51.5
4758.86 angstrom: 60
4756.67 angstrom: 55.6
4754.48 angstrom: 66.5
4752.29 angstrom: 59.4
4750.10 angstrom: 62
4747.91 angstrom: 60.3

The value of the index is -2.5 angstrom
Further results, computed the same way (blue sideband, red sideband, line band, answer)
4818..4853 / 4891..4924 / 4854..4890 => 2.85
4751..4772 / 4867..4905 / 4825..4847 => -2.01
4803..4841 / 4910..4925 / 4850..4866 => 1.89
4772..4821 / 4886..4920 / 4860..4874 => 1.04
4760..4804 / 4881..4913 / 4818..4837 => -0.77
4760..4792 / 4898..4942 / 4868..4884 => 0.72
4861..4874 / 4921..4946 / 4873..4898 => -1.12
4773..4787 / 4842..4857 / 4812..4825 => 0.23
